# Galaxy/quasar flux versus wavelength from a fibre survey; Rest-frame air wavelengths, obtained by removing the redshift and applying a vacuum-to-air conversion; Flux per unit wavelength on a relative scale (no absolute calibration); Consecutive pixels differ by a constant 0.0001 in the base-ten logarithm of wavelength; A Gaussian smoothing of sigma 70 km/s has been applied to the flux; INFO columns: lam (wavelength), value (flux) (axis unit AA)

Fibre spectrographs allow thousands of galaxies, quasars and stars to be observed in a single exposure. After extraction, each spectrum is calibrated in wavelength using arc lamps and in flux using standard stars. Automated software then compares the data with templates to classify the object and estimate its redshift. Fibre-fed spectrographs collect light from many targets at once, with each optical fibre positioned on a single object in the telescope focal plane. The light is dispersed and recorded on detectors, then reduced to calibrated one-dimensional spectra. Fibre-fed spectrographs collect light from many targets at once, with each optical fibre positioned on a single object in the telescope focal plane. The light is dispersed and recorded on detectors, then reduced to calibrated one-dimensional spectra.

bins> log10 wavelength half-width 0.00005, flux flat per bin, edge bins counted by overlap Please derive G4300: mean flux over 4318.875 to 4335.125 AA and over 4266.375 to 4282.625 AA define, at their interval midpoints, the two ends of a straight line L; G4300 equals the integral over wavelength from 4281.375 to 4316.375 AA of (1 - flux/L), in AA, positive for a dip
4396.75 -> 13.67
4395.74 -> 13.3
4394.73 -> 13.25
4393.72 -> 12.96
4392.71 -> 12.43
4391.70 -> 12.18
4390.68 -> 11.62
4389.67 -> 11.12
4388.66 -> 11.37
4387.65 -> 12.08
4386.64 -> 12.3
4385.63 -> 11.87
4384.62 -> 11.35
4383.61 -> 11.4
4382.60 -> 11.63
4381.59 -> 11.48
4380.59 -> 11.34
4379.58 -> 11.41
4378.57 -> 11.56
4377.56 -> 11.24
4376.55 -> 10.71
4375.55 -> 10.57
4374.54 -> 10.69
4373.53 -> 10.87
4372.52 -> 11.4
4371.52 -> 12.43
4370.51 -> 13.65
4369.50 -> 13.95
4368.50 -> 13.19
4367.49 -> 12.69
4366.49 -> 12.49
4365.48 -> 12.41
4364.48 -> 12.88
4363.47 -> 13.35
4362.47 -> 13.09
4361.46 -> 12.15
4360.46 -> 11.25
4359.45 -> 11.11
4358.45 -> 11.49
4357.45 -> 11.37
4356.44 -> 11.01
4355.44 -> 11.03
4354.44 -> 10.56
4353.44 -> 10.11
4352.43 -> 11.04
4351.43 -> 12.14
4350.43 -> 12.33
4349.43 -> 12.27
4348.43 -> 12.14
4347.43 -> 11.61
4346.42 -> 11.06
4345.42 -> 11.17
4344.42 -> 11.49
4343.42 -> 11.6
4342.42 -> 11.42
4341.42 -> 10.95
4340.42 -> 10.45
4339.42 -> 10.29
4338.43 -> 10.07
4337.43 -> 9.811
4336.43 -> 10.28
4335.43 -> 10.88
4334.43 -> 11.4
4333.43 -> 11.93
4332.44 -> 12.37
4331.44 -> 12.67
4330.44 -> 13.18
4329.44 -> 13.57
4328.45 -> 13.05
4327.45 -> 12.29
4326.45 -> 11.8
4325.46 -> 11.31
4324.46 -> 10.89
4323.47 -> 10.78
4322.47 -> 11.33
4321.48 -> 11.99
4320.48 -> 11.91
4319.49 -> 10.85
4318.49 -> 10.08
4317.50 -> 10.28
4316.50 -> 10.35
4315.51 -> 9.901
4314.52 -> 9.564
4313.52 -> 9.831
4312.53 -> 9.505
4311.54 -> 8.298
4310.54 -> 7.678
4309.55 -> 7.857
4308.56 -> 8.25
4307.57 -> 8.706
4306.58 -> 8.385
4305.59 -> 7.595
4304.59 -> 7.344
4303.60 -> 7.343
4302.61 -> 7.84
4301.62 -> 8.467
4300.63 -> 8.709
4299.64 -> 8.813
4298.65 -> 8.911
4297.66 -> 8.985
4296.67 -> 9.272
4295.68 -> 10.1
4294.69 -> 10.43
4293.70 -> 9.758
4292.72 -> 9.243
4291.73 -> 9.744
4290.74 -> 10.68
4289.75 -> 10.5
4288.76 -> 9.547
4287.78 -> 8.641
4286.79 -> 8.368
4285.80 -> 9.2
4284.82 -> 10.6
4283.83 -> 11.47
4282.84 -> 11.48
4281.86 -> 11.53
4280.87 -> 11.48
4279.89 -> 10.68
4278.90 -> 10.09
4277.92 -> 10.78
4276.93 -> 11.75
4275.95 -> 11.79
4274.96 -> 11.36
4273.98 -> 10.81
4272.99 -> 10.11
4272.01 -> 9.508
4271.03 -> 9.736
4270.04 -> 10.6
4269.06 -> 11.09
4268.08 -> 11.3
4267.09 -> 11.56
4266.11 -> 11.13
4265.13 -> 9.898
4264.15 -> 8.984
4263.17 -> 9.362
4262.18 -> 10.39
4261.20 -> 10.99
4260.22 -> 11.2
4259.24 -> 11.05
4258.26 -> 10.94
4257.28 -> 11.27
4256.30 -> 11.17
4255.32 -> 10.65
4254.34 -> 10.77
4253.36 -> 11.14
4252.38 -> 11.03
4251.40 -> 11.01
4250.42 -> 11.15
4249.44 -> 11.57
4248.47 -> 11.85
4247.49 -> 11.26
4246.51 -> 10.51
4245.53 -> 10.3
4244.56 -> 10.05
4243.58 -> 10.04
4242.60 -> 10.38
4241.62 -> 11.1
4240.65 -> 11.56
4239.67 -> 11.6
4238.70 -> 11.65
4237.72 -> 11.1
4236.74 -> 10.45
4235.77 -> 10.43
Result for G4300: 6.6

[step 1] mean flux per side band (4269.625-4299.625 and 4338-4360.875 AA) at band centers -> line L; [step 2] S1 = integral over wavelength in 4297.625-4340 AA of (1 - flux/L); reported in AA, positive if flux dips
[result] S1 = 2.5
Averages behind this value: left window 10.2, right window 11.2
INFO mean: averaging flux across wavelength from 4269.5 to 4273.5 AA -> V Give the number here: 10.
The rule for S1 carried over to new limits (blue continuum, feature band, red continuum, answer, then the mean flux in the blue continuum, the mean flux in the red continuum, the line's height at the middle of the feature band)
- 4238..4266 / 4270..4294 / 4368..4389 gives 1.44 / 10.8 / 11.7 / 11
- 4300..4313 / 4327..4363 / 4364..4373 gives -1.79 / 8.16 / 12.8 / 11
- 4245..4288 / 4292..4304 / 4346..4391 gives 2.20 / 10.7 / 11.8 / 11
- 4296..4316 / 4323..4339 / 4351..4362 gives -2.88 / 8.58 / 11.2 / 9.87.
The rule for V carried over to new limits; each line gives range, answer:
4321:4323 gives 11.6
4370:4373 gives 12.5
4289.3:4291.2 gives 10.6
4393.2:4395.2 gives 13.1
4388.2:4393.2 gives 11.7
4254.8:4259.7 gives 11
